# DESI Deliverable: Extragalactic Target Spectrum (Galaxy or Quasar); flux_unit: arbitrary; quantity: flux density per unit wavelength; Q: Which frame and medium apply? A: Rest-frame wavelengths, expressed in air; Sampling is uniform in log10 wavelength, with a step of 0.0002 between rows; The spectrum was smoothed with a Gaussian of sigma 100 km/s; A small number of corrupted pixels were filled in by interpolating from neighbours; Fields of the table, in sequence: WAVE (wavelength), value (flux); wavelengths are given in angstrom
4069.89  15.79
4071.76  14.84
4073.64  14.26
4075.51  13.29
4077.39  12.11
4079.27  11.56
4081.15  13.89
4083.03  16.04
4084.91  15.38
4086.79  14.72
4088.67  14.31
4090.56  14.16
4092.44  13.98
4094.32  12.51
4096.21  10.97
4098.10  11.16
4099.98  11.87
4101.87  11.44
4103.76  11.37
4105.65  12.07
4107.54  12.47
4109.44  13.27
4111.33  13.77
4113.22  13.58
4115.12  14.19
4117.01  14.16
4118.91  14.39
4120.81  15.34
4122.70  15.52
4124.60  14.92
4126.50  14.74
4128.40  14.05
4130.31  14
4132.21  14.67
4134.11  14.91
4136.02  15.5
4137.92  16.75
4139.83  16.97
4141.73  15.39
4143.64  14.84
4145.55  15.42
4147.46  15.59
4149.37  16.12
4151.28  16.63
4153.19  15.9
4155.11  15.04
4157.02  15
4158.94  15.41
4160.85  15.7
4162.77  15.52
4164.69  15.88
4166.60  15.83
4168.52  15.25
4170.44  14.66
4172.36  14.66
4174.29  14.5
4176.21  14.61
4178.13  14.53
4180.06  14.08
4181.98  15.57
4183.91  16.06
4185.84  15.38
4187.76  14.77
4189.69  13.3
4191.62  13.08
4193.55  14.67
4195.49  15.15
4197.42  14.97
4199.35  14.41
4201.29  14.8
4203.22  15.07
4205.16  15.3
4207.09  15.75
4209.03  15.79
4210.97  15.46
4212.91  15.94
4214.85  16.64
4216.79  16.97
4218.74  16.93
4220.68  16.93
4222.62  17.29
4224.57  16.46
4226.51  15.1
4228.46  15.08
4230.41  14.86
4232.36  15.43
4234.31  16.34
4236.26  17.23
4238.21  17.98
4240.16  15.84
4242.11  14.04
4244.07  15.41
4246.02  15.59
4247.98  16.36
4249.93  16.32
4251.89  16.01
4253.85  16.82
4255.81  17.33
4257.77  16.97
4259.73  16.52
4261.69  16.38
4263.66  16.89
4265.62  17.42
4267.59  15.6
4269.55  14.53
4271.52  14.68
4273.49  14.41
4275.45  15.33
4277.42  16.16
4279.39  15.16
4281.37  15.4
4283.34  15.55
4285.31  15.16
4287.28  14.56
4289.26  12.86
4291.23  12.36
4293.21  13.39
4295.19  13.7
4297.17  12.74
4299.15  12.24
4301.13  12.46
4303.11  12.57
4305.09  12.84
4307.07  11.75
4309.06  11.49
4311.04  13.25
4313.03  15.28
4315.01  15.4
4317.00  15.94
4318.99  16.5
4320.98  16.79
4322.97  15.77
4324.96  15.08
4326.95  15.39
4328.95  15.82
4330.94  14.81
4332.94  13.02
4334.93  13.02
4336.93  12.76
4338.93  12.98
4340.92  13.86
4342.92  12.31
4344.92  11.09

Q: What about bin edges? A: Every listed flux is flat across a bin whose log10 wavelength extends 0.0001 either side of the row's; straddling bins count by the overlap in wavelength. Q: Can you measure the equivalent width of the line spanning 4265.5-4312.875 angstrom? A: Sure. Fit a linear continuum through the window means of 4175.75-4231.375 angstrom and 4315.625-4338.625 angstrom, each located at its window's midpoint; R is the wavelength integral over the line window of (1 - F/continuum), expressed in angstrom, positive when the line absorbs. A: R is 3.5 angstrom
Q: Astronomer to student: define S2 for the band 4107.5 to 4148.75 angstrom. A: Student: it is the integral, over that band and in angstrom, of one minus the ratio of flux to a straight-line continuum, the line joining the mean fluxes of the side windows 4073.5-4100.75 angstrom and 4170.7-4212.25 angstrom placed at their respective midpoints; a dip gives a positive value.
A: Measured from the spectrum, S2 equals -2.58 angstrom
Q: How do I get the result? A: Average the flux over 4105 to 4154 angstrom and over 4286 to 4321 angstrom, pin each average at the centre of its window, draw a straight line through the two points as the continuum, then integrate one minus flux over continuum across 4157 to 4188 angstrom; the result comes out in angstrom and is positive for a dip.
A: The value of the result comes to -1.3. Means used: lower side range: 14.8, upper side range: 13.6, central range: 15.2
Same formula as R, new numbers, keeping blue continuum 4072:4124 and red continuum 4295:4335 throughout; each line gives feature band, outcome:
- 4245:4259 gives -2.6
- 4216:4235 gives -3.1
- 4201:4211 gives -1.2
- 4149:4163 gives -2.1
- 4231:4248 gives -2.6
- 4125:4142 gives -2.1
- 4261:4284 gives -2.7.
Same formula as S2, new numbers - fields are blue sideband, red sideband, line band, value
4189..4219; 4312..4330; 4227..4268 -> -2.0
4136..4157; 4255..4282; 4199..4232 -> 0.1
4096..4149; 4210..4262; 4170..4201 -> 1.3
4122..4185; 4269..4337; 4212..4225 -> -1.7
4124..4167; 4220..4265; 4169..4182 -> 0.9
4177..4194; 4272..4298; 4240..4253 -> -1.1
